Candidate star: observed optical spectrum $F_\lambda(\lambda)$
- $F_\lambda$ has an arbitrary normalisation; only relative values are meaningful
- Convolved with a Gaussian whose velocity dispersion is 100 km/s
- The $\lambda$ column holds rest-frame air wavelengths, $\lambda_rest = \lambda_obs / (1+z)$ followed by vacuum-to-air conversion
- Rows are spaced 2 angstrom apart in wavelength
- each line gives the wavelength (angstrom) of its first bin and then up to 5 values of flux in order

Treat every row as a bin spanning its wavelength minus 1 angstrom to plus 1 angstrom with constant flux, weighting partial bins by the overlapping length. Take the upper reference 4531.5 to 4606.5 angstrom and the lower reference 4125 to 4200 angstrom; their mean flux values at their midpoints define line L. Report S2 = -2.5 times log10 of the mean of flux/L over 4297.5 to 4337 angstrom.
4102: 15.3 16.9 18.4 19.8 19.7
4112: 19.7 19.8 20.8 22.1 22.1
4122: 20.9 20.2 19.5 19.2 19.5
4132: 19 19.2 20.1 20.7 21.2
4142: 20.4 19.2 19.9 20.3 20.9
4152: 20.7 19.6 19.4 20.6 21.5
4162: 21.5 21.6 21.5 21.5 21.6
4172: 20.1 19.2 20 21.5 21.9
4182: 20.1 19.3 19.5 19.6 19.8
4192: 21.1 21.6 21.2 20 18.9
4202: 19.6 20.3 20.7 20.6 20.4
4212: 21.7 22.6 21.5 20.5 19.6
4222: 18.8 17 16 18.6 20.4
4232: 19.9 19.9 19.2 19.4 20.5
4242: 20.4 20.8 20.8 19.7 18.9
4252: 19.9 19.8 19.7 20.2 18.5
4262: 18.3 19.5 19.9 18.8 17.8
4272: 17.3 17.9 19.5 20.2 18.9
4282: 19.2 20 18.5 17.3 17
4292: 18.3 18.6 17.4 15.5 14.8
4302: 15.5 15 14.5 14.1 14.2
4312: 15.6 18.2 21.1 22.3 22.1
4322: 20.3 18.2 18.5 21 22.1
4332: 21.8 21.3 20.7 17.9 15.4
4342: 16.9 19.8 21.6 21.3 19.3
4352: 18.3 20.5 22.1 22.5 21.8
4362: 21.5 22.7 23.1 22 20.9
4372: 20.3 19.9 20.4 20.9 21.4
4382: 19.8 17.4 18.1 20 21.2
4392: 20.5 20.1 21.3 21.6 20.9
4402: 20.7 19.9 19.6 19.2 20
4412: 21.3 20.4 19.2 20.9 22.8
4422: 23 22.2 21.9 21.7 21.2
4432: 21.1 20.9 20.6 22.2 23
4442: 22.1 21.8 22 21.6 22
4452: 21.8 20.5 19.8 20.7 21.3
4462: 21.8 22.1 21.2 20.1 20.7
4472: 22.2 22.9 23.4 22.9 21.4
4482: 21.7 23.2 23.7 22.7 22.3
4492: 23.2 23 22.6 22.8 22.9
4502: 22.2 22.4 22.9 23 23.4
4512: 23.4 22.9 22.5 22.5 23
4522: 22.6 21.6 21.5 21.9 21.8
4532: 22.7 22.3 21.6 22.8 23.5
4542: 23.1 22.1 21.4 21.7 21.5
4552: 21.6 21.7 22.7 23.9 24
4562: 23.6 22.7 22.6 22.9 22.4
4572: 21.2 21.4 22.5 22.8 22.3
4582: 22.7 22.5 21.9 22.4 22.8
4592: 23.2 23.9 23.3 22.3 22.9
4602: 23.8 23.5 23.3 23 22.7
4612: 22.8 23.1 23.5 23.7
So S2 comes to 0.16 mag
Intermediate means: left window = 20.3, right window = 22.6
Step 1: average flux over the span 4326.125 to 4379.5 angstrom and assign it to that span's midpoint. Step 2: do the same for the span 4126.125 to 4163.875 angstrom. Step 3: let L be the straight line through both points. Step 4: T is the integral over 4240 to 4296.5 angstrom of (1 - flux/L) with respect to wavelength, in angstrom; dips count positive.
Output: 3.7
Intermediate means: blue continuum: 20.2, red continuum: 20.6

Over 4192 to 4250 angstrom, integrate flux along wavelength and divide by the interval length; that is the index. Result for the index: 20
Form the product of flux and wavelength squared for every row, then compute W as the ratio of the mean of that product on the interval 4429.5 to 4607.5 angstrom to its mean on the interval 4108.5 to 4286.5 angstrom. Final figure 1.29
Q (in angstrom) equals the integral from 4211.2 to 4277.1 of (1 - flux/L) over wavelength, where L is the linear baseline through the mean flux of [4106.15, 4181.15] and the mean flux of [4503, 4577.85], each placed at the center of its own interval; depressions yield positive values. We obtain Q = 4.56 angstrom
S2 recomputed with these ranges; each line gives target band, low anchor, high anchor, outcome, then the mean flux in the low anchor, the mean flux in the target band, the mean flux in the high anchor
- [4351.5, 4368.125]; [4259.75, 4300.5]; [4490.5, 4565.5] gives -0.11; 18.3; 21.7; 22.6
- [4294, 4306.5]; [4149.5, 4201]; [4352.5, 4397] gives 0.30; 20.5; 15.7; 20.8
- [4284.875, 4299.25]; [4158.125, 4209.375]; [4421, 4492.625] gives 0.20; 20.6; 17.5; 21.9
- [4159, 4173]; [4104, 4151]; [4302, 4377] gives -0.07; 20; 21.3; 19.7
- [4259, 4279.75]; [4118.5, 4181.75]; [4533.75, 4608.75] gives 0.13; 20.5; 18.8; 22.6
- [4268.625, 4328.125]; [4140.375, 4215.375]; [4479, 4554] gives 0.18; 20.5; 17.9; 22.5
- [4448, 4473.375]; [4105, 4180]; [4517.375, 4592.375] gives 0.04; 20.4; 21.2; 22.4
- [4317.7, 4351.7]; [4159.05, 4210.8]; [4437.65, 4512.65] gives 0.08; 20.6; 19.9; 22.2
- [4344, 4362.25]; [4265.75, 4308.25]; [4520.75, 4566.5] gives -0.11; 17.6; 20.9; 22.4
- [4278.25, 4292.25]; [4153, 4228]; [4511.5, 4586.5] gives 0.13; 20.3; 18.6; 22.4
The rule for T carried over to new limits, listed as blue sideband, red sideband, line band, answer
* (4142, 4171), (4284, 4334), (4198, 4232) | -0.23 angstrom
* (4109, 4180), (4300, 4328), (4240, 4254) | -0.99 angstrom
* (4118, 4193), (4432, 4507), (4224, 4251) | 1.73 angstrom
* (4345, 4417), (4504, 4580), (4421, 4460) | -0.52 angstrom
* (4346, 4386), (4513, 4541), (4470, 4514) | -1.39 angstrom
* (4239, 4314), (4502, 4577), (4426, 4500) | -2.40 angstrom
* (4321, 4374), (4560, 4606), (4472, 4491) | -0.79 angstrom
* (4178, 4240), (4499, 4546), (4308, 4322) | 1.48 angstrom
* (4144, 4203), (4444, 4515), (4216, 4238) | 1.74 angstrom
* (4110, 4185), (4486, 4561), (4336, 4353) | 2.07 angstrom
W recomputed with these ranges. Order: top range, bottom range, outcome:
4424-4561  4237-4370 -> 1.26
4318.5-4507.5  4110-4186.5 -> 1.17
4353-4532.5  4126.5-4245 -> 1.21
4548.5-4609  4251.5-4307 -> 1.44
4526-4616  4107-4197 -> 1.34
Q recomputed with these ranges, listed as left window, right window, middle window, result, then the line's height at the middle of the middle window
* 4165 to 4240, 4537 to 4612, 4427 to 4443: 0.1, 21.7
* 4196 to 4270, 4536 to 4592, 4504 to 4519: -0.6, 22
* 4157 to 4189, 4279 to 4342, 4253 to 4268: -0.2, 19.1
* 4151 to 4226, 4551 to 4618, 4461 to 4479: 0.1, 22.1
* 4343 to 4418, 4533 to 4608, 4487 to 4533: -1.3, 22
